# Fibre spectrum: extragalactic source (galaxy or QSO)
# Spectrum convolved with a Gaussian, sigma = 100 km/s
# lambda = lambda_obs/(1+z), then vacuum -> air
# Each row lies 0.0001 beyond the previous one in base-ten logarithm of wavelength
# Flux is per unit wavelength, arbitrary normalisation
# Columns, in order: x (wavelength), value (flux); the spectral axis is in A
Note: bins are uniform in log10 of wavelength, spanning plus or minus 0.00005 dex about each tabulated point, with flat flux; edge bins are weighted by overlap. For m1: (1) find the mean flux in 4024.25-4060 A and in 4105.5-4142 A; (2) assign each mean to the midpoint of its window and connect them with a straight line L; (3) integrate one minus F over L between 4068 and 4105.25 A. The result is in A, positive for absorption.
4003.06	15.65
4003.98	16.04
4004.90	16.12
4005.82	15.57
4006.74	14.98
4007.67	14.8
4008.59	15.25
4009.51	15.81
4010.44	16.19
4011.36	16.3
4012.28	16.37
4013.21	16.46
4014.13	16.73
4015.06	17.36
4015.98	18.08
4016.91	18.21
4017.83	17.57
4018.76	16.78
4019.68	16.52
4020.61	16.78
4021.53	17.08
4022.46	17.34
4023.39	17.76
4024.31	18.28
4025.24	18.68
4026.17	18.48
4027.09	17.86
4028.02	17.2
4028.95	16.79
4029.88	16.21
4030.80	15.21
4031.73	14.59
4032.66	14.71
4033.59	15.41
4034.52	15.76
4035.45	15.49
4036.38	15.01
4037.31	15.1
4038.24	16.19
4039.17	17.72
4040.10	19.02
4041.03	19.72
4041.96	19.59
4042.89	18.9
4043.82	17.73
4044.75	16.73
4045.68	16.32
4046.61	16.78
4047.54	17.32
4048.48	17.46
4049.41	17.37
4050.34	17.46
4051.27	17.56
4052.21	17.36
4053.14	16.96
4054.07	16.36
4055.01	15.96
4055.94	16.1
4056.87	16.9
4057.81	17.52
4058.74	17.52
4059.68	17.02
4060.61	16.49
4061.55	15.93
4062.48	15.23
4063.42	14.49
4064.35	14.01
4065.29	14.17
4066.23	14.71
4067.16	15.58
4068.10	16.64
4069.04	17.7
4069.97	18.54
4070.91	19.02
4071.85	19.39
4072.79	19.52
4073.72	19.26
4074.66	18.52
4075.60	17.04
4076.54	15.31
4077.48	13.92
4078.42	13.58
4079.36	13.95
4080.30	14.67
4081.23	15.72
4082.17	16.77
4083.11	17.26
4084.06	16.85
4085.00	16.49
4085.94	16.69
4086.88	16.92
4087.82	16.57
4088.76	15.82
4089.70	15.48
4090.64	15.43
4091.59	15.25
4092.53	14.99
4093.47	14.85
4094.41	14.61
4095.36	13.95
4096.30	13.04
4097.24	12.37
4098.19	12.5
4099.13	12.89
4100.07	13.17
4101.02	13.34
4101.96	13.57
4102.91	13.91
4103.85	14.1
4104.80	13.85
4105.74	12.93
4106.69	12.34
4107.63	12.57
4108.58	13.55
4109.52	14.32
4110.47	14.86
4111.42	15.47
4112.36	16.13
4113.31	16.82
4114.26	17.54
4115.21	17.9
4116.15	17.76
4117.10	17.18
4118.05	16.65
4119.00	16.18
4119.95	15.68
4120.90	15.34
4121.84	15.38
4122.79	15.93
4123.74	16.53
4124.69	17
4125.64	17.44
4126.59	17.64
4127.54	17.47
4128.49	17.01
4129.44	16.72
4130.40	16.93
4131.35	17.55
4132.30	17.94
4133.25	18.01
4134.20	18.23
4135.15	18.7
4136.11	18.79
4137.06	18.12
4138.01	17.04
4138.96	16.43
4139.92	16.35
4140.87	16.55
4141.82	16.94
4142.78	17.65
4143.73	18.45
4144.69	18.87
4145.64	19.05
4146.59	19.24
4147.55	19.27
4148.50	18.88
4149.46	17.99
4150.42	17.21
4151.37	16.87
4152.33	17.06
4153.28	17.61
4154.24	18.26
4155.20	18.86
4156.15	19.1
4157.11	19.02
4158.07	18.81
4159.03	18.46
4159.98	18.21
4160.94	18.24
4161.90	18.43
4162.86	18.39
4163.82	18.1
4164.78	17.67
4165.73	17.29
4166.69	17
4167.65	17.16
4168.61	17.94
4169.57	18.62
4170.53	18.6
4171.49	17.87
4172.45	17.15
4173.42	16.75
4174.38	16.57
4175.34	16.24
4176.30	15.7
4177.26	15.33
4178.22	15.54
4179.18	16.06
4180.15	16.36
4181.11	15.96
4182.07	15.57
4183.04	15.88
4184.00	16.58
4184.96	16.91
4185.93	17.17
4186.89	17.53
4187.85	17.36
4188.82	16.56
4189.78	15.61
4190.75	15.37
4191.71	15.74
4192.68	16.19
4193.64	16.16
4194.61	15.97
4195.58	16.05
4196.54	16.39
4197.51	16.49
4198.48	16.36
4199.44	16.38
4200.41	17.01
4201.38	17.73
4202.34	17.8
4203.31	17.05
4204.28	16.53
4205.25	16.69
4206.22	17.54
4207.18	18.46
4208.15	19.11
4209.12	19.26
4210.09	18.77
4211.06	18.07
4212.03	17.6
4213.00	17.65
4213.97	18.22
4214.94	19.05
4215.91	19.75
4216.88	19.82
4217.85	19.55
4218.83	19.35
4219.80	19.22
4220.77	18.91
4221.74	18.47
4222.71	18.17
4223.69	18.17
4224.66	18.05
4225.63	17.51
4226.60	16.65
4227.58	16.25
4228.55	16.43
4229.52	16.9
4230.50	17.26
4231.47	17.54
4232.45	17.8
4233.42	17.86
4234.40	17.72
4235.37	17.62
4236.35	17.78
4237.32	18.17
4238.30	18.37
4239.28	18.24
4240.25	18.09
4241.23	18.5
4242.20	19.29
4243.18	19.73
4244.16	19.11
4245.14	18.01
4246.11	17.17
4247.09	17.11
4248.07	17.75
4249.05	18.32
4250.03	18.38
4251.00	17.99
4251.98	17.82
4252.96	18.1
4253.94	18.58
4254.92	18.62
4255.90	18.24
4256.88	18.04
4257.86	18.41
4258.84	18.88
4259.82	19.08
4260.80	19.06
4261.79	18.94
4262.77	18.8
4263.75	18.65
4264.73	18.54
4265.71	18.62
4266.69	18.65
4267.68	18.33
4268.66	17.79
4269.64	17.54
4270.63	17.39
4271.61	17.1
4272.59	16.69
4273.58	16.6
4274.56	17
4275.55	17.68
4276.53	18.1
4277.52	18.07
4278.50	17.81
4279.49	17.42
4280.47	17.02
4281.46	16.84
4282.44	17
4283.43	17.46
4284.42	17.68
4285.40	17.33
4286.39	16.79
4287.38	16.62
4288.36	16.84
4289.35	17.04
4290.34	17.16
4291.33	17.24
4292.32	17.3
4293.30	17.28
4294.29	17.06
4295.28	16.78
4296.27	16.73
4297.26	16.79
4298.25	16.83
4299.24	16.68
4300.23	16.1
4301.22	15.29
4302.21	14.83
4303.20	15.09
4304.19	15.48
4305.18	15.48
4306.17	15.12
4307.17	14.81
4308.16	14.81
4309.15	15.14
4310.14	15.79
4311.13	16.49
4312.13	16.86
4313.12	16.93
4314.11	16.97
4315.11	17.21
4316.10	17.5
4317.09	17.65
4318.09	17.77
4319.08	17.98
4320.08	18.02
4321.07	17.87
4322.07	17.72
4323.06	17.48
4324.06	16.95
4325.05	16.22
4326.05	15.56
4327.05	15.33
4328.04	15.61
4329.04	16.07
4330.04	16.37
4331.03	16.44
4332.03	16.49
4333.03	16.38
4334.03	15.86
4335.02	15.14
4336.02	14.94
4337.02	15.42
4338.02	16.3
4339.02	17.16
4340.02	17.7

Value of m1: 2.5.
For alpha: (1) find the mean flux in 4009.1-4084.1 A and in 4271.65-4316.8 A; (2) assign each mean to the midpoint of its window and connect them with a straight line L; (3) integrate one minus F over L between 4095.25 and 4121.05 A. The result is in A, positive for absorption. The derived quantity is 3.23 A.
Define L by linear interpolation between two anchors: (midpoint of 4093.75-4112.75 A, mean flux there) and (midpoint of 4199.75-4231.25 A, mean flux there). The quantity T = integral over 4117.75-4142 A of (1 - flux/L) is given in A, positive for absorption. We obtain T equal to -3.8 A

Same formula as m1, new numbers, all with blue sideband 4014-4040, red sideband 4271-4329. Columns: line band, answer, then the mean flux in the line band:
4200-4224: -2.3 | 18.3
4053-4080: 0.5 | 16.4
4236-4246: -1.0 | 18.5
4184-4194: 0.2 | 16.5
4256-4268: -1.4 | 18.7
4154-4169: -1.3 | 18.2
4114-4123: 0.1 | 16.6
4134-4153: -1.3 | 17.9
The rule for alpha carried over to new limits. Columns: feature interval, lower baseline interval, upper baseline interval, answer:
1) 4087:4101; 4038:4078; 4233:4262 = 2.35 A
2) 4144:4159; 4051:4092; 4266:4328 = -1.67 A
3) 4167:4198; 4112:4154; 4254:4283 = 1.84 A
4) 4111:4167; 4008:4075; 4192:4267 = -0.28 A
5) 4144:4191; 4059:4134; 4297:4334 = -4.34 A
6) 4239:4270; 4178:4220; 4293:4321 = -2.90 A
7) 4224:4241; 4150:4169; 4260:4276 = 0.39 A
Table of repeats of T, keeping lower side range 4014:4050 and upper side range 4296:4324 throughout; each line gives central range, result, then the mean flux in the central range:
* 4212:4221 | -1.2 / 19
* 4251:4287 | -2.9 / 17.9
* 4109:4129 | 0.5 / 16.5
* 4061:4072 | 0.5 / 16.2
